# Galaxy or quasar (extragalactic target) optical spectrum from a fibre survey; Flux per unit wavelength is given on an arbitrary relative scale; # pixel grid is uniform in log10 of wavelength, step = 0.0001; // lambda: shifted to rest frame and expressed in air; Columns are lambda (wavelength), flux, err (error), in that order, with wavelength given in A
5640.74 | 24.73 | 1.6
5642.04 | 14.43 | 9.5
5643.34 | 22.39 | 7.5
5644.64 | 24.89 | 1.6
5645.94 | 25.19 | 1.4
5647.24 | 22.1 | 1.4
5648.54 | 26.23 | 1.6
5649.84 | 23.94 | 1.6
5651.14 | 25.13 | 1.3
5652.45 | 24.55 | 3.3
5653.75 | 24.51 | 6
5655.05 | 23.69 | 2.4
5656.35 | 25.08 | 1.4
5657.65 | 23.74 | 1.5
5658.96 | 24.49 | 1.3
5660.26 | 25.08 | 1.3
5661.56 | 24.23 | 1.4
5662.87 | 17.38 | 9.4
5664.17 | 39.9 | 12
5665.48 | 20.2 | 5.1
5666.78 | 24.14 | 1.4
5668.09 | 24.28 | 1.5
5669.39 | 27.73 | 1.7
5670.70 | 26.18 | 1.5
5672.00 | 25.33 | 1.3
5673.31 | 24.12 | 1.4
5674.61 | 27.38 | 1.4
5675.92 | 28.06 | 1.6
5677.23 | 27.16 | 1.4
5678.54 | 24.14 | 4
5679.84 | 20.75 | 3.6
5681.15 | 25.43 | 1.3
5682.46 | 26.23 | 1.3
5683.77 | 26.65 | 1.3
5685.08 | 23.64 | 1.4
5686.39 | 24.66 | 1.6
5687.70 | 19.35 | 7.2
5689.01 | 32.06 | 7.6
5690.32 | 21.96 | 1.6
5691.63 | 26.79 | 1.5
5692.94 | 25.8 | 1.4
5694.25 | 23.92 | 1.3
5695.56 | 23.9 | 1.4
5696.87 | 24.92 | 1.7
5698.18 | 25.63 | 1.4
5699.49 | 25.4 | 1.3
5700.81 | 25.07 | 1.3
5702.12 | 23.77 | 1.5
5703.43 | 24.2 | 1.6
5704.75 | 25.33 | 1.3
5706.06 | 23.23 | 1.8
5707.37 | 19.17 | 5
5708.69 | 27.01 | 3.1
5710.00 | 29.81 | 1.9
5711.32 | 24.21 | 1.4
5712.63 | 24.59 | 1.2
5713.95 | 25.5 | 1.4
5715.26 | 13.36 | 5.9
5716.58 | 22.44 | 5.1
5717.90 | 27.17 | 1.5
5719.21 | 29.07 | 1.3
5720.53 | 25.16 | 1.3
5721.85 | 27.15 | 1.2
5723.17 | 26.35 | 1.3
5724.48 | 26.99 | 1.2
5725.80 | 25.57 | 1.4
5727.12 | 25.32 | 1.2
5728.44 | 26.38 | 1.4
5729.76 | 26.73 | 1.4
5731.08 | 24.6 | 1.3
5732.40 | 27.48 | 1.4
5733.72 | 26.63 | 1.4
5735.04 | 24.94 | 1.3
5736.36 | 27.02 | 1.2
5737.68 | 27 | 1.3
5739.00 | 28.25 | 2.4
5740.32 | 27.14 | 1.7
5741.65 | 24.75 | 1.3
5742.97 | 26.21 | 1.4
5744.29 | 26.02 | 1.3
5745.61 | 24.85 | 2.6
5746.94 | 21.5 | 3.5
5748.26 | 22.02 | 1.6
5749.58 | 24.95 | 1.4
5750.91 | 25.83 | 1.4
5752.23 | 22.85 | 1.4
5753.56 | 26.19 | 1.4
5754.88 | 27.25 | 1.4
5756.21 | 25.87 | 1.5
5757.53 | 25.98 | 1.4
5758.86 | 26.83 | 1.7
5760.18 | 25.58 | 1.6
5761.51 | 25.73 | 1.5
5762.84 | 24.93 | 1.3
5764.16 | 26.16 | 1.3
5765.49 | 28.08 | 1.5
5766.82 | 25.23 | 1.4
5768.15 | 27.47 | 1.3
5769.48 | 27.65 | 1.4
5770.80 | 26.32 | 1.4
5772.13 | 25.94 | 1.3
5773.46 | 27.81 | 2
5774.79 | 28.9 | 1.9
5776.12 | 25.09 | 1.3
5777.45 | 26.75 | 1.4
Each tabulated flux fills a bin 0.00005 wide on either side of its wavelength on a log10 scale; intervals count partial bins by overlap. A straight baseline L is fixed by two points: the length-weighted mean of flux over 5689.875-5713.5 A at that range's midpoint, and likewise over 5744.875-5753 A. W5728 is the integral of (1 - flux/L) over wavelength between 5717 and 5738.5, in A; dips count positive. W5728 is -2.0 A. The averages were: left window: 24.7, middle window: 26.4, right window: 23.7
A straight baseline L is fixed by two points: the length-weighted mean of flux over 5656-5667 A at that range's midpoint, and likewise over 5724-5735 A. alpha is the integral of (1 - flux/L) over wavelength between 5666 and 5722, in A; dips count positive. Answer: 1.3 A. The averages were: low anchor 24.9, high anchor 26.1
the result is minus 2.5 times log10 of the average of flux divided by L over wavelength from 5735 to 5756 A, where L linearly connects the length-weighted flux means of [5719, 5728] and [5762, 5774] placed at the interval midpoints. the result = 0.044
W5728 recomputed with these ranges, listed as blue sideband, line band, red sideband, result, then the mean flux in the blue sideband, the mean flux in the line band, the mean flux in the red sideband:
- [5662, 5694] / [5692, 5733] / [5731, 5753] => 0.6 A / 25.4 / 25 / 25.4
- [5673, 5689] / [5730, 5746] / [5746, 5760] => -0.8 A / 25.1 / 26.3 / 25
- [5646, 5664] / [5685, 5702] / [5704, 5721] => -0.4 A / 24.3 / 24.9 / 24.3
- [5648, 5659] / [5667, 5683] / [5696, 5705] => -0.5 A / 24.6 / 25.5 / 24.9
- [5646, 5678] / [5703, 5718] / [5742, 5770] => 1.0 A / 25.2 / 23.7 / 25.6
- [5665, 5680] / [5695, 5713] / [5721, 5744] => 0.7 A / 25.2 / 24.7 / 26.4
